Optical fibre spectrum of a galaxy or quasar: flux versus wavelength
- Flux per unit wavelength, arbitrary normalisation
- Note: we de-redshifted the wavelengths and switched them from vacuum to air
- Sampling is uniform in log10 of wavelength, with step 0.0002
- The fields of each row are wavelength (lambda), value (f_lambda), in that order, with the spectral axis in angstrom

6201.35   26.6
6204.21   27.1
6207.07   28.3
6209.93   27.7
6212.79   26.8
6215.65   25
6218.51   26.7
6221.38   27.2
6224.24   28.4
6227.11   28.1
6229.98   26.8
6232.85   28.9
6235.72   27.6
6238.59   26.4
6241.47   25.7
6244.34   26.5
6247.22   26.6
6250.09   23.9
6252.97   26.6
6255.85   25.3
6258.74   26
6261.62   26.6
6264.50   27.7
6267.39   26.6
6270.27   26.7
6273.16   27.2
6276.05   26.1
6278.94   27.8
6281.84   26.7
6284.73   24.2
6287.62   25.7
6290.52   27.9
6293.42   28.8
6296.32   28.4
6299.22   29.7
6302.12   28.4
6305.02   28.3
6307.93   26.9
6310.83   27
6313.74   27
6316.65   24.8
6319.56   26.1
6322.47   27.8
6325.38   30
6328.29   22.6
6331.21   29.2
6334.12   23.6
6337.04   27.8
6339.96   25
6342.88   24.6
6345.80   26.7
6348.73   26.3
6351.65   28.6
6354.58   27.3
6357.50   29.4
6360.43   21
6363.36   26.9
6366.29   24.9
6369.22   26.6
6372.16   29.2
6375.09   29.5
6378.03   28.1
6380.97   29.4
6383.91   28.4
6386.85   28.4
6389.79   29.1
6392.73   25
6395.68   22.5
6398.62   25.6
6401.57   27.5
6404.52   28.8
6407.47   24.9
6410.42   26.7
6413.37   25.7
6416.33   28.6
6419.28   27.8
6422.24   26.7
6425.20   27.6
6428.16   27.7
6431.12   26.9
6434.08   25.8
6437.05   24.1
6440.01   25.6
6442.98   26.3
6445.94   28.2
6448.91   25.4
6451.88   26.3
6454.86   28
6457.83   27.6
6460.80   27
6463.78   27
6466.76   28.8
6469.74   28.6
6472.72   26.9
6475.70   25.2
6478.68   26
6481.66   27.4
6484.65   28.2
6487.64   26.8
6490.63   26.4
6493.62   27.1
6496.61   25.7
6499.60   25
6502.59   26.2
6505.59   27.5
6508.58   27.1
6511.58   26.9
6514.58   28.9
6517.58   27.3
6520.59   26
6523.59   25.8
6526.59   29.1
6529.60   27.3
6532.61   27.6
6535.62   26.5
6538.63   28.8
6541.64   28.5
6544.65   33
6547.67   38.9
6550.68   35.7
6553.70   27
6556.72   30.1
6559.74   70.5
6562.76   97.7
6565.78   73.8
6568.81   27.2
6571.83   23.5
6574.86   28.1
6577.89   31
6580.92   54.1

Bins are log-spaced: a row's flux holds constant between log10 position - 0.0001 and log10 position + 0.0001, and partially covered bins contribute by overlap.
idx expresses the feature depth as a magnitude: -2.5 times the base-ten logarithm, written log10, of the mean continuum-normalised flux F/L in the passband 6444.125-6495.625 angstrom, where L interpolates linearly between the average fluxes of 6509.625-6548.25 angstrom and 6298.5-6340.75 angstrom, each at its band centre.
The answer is 0.04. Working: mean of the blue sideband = 26.9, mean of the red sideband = 28.6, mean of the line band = 27.1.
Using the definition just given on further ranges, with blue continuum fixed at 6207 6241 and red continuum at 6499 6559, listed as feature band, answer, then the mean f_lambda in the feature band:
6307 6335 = 0.053 mag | 26.6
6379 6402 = 0.053 mag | 27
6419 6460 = 0.078 mag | 26.7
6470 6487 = 0.080 mag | 26.9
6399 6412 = 0.062 mag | 26.8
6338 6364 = 0.075 mag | 26.2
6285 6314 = 0.002 mag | 27.7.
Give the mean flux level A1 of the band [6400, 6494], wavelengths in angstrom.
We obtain 26.9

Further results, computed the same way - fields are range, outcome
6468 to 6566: 32.3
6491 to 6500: 26.1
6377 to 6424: 27.1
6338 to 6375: 26.5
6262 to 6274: 27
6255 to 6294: 26.6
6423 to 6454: 26.4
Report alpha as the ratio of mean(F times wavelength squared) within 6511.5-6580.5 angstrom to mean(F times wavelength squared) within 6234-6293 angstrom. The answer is 1.5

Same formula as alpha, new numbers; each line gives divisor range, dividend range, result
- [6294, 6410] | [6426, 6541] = 1.04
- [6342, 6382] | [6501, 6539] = 1.06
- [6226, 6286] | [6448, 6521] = 1.09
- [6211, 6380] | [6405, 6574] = 1.20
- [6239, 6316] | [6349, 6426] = 1.04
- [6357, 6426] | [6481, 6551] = 1.08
